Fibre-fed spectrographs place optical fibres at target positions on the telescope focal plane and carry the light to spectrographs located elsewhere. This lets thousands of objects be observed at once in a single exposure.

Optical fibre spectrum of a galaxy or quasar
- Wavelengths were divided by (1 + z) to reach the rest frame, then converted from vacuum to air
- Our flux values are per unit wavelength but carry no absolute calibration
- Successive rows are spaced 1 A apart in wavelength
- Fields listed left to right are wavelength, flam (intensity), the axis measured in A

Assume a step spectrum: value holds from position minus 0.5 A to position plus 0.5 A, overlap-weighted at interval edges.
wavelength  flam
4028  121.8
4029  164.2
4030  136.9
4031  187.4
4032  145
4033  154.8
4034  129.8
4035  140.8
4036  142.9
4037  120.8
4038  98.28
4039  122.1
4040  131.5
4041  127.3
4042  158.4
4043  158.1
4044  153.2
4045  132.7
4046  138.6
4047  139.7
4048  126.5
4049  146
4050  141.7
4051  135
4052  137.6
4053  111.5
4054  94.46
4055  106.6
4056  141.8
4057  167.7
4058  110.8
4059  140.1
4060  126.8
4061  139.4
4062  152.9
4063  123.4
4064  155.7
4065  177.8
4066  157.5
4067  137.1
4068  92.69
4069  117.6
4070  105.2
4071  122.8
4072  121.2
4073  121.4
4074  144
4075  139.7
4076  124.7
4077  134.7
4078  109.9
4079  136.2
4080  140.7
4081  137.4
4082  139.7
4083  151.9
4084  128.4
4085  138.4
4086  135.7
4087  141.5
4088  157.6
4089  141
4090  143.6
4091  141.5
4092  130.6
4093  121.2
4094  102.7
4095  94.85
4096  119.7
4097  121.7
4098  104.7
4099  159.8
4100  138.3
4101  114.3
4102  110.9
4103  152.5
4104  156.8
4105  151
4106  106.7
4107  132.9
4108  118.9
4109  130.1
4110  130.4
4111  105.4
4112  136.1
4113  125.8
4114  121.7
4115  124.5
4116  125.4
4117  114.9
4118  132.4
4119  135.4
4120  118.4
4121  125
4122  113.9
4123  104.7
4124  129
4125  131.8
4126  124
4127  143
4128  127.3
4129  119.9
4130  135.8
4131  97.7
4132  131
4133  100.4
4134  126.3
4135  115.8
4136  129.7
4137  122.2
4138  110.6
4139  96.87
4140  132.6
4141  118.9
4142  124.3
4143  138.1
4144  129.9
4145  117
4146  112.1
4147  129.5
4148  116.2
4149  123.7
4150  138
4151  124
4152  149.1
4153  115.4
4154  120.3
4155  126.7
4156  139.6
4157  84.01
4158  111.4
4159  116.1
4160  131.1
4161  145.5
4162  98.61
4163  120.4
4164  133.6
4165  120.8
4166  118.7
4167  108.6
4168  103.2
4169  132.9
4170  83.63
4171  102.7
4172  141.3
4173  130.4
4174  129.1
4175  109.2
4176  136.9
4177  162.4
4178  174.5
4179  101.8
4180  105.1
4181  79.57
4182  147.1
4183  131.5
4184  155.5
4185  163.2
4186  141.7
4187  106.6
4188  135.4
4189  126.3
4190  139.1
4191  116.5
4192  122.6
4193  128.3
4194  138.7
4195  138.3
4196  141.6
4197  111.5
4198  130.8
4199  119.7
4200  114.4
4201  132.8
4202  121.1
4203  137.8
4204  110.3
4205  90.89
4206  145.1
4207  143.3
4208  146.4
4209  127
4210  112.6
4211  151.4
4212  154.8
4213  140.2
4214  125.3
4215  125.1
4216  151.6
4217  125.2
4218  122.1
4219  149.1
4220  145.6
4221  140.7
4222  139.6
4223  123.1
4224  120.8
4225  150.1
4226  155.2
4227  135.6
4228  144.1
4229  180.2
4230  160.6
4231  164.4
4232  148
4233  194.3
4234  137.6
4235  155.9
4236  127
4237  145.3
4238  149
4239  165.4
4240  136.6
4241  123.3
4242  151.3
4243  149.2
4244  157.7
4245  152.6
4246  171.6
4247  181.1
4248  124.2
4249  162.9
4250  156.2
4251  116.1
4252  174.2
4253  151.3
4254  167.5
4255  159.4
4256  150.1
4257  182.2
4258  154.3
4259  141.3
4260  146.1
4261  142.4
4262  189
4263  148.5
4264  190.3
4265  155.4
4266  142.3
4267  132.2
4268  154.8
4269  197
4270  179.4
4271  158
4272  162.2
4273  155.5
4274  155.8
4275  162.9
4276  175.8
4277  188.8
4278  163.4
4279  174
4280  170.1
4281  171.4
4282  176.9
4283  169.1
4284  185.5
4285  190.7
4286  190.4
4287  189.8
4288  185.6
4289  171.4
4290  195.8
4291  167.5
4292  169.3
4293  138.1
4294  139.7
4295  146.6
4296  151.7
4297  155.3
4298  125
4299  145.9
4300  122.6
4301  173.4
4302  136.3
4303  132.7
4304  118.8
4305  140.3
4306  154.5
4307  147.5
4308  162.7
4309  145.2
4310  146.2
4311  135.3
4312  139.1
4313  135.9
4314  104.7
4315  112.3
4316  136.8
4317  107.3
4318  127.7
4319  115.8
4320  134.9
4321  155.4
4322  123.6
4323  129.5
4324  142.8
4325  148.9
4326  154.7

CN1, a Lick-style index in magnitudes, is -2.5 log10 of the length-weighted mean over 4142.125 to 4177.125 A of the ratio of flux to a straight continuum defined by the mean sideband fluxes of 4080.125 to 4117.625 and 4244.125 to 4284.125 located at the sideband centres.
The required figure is 0.16 mag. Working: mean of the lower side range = 130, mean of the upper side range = 162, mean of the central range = 122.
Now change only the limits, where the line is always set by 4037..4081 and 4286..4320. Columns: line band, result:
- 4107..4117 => 0.09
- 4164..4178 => 0.12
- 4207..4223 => 0.03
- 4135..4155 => 0.11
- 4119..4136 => 0.12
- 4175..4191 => 0.05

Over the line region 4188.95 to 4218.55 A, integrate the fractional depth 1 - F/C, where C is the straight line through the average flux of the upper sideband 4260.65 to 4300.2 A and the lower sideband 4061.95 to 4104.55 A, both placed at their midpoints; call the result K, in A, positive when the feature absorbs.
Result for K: 4.4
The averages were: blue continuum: 132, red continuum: 165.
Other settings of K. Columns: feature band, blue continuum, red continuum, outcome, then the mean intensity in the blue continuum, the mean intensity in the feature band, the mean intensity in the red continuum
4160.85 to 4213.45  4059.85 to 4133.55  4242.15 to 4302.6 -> 6.6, 129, 127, 161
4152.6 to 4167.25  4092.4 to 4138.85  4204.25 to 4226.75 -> 1.1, 124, 120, 135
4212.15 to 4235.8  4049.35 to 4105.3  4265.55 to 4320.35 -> 0.4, 132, 145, 154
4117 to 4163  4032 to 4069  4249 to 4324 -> 6.4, 135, 122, 154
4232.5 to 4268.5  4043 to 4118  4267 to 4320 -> -0.9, 131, 154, 155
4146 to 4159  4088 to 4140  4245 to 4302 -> 1.1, 125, 122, 162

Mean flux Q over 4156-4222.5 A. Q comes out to 128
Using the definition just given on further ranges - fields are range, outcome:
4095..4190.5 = 125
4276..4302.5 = 165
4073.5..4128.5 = 130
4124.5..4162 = 123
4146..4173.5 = 121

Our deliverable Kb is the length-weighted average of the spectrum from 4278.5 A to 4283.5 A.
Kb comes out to 172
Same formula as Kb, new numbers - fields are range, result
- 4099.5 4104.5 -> 135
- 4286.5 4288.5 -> 188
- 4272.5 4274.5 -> 156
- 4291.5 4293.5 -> 154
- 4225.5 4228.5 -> 145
